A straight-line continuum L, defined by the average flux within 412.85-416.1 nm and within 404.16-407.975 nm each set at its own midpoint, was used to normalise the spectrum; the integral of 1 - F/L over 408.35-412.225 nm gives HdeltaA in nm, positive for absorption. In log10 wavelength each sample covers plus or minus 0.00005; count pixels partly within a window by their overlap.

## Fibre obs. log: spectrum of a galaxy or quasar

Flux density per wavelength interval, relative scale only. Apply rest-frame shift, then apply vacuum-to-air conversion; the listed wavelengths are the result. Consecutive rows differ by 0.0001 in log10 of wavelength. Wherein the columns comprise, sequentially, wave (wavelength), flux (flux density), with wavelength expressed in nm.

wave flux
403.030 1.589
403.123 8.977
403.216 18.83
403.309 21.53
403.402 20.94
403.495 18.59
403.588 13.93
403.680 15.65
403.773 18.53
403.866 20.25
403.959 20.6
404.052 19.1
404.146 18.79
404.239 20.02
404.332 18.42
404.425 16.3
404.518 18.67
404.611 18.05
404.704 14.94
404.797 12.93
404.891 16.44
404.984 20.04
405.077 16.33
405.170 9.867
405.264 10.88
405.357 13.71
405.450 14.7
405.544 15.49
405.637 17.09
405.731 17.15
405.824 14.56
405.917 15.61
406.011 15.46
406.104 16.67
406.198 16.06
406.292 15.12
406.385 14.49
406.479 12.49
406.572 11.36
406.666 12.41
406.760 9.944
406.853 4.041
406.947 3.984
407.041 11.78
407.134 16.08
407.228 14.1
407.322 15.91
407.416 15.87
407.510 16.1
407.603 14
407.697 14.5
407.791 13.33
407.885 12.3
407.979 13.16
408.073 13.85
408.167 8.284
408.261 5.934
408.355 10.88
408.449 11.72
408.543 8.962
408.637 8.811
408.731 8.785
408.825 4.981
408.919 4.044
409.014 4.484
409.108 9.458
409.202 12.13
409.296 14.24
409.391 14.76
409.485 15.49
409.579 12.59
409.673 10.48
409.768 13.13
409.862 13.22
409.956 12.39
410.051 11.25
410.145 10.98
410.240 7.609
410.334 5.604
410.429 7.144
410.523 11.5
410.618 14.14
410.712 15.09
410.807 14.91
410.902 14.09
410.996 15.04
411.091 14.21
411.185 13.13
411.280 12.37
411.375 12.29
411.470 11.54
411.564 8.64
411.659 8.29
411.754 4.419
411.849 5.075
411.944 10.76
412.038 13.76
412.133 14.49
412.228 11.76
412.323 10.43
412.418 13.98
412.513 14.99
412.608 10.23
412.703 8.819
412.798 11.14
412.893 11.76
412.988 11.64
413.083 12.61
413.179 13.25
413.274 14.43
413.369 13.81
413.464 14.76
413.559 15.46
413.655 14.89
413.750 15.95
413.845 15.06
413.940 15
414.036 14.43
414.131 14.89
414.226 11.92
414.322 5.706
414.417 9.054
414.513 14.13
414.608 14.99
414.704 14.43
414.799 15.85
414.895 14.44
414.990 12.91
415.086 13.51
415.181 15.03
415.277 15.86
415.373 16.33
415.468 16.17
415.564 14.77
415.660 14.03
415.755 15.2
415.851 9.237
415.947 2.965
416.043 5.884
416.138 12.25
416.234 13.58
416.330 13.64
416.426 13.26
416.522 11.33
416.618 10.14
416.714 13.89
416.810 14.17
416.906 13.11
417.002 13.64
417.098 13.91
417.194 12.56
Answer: 0.82 nm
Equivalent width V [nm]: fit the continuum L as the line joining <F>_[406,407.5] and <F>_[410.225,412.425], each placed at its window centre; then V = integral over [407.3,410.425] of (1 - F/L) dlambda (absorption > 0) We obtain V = 0.27 nm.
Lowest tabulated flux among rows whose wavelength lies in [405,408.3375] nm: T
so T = 3.984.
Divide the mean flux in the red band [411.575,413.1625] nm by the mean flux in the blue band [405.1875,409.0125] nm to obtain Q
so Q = 0.89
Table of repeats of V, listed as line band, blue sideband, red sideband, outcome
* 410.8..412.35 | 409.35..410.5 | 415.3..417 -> 0.02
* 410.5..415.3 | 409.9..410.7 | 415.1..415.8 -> 0.00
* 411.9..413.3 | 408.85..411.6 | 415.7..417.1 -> -0.08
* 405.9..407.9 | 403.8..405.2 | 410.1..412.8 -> 0.27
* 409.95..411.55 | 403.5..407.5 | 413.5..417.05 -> 0.25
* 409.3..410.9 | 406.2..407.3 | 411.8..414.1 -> 0.04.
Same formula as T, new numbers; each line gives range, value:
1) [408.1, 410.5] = 4.044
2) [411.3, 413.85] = 4.419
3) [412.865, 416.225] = 2.965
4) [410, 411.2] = 5.604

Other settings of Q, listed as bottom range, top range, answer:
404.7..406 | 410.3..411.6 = 0.82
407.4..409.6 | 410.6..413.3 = 1.07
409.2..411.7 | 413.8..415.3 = 1.12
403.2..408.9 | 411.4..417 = 0.87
